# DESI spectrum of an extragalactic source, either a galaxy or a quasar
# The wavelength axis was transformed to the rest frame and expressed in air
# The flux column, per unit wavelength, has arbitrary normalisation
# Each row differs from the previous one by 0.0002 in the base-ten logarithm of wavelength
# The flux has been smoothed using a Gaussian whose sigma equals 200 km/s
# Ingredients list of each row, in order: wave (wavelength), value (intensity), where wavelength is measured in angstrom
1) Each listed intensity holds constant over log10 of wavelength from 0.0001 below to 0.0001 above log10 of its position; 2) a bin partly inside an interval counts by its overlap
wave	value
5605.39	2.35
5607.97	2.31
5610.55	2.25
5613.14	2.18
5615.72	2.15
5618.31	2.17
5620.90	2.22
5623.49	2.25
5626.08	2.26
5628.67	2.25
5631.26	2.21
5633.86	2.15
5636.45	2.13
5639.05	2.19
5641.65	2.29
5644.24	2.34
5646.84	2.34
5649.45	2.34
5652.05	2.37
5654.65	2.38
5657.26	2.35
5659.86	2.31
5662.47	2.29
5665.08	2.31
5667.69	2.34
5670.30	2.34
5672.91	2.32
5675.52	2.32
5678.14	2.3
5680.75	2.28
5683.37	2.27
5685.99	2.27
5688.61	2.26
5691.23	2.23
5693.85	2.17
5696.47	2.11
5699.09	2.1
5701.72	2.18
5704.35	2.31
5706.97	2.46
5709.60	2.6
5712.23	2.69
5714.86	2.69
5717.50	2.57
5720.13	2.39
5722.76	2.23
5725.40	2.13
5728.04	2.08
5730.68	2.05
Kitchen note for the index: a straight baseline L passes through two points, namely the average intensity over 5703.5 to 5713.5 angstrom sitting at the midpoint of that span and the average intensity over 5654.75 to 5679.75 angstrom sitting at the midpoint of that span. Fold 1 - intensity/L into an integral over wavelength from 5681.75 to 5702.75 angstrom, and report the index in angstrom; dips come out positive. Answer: 2.1 angstrom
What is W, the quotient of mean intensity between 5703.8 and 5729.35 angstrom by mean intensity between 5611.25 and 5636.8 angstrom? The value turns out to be 1.1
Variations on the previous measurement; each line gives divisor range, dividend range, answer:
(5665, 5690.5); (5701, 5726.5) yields 1.06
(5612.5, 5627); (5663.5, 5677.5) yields 1.05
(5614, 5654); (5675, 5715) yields 1.03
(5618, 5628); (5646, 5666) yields 1.05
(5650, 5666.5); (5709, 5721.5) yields 1.11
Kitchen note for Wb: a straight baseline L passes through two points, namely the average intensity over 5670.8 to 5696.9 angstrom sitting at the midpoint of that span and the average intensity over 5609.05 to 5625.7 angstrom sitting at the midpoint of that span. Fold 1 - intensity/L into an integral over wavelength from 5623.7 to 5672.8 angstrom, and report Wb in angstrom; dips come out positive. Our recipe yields -1.2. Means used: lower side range 2.21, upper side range 2.26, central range 2.29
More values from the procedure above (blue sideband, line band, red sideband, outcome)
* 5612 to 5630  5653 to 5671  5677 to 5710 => -0.7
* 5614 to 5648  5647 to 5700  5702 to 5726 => 1.2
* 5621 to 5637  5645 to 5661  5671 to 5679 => -0.6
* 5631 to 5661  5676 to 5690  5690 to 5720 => 0.4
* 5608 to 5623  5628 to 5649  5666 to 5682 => 0.1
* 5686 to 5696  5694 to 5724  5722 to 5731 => -3.0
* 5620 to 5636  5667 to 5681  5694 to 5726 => -0.1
